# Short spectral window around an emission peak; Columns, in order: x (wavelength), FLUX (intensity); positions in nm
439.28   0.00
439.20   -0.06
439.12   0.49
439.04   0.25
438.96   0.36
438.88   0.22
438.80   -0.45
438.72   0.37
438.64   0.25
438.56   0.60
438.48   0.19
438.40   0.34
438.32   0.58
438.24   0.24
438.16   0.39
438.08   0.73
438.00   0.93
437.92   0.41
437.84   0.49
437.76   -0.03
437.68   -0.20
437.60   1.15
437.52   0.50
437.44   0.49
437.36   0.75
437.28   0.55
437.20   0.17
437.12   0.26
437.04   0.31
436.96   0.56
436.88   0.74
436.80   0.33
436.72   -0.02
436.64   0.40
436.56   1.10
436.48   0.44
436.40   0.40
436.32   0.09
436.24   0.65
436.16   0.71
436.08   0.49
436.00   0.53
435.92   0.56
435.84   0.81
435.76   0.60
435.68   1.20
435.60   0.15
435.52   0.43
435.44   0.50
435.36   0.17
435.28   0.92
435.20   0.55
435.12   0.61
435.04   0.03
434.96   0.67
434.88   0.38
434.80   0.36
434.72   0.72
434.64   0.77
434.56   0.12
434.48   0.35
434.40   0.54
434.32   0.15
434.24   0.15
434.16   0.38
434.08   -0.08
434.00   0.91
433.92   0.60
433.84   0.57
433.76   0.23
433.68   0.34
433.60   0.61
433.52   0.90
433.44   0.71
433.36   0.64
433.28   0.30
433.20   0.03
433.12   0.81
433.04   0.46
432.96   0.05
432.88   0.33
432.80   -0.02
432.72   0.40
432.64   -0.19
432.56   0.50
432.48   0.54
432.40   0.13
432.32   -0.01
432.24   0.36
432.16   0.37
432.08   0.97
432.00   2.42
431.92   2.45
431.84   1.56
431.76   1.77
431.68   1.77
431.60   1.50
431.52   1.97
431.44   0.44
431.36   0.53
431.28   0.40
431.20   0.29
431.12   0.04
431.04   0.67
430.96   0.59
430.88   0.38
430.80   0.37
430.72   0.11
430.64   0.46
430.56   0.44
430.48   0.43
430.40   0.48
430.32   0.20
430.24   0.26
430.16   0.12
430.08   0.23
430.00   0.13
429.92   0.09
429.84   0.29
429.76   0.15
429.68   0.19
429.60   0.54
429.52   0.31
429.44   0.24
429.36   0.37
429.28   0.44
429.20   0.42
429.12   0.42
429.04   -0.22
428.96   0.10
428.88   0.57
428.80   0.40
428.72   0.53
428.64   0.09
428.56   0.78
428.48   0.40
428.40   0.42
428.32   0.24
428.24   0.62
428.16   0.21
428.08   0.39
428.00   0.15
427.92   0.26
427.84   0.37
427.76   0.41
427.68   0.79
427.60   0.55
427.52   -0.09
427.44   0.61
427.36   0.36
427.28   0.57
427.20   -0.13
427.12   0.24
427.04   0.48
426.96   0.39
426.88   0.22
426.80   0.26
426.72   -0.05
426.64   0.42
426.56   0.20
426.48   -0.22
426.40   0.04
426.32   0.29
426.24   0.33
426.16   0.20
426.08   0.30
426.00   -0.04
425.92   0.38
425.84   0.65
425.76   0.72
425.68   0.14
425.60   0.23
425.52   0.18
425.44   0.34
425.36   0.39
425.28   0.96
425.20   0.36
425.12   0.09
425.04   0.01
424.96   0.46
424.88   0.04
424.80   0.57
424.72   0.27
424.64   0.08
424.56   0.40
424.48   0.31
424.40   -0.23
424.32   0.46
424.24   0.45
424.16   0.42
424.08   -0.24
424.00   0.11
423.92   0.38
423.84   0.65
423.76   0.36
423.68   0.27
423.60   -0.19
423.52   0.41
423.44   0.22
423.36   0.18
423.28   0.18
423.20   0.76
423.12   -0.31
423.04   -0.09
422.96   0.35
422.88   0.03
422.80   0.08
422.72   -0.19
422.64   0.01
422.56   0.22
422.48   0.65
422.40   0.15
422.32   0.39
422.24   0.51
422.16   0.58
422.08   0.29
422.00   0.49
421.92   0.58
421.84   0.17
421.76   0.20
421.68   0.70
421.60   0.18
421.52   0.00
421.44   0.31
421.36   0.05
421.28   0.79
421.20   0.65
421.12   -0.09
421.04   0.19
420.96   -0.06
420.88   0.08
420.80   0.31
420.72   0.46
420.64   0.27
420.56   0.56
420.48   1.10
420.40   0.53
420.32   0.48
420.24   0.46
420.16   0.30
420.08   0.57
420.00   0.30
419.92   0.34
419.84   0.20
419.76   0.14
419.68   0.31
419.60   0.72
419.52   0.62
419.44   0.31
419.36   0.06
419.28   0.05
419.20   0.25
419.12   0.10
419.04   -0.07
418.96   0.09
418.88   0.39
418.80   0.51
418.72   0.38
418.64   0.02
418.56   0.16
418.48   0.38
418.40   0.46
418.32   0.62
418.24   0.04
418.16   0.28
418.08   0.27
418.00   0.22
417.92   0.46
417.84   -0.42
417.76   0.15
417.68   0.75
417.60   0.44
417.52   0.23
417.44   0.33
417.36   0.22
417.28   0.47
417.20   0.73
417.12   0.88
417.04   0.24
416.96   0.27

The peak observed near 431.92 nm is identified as [O II] 3727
